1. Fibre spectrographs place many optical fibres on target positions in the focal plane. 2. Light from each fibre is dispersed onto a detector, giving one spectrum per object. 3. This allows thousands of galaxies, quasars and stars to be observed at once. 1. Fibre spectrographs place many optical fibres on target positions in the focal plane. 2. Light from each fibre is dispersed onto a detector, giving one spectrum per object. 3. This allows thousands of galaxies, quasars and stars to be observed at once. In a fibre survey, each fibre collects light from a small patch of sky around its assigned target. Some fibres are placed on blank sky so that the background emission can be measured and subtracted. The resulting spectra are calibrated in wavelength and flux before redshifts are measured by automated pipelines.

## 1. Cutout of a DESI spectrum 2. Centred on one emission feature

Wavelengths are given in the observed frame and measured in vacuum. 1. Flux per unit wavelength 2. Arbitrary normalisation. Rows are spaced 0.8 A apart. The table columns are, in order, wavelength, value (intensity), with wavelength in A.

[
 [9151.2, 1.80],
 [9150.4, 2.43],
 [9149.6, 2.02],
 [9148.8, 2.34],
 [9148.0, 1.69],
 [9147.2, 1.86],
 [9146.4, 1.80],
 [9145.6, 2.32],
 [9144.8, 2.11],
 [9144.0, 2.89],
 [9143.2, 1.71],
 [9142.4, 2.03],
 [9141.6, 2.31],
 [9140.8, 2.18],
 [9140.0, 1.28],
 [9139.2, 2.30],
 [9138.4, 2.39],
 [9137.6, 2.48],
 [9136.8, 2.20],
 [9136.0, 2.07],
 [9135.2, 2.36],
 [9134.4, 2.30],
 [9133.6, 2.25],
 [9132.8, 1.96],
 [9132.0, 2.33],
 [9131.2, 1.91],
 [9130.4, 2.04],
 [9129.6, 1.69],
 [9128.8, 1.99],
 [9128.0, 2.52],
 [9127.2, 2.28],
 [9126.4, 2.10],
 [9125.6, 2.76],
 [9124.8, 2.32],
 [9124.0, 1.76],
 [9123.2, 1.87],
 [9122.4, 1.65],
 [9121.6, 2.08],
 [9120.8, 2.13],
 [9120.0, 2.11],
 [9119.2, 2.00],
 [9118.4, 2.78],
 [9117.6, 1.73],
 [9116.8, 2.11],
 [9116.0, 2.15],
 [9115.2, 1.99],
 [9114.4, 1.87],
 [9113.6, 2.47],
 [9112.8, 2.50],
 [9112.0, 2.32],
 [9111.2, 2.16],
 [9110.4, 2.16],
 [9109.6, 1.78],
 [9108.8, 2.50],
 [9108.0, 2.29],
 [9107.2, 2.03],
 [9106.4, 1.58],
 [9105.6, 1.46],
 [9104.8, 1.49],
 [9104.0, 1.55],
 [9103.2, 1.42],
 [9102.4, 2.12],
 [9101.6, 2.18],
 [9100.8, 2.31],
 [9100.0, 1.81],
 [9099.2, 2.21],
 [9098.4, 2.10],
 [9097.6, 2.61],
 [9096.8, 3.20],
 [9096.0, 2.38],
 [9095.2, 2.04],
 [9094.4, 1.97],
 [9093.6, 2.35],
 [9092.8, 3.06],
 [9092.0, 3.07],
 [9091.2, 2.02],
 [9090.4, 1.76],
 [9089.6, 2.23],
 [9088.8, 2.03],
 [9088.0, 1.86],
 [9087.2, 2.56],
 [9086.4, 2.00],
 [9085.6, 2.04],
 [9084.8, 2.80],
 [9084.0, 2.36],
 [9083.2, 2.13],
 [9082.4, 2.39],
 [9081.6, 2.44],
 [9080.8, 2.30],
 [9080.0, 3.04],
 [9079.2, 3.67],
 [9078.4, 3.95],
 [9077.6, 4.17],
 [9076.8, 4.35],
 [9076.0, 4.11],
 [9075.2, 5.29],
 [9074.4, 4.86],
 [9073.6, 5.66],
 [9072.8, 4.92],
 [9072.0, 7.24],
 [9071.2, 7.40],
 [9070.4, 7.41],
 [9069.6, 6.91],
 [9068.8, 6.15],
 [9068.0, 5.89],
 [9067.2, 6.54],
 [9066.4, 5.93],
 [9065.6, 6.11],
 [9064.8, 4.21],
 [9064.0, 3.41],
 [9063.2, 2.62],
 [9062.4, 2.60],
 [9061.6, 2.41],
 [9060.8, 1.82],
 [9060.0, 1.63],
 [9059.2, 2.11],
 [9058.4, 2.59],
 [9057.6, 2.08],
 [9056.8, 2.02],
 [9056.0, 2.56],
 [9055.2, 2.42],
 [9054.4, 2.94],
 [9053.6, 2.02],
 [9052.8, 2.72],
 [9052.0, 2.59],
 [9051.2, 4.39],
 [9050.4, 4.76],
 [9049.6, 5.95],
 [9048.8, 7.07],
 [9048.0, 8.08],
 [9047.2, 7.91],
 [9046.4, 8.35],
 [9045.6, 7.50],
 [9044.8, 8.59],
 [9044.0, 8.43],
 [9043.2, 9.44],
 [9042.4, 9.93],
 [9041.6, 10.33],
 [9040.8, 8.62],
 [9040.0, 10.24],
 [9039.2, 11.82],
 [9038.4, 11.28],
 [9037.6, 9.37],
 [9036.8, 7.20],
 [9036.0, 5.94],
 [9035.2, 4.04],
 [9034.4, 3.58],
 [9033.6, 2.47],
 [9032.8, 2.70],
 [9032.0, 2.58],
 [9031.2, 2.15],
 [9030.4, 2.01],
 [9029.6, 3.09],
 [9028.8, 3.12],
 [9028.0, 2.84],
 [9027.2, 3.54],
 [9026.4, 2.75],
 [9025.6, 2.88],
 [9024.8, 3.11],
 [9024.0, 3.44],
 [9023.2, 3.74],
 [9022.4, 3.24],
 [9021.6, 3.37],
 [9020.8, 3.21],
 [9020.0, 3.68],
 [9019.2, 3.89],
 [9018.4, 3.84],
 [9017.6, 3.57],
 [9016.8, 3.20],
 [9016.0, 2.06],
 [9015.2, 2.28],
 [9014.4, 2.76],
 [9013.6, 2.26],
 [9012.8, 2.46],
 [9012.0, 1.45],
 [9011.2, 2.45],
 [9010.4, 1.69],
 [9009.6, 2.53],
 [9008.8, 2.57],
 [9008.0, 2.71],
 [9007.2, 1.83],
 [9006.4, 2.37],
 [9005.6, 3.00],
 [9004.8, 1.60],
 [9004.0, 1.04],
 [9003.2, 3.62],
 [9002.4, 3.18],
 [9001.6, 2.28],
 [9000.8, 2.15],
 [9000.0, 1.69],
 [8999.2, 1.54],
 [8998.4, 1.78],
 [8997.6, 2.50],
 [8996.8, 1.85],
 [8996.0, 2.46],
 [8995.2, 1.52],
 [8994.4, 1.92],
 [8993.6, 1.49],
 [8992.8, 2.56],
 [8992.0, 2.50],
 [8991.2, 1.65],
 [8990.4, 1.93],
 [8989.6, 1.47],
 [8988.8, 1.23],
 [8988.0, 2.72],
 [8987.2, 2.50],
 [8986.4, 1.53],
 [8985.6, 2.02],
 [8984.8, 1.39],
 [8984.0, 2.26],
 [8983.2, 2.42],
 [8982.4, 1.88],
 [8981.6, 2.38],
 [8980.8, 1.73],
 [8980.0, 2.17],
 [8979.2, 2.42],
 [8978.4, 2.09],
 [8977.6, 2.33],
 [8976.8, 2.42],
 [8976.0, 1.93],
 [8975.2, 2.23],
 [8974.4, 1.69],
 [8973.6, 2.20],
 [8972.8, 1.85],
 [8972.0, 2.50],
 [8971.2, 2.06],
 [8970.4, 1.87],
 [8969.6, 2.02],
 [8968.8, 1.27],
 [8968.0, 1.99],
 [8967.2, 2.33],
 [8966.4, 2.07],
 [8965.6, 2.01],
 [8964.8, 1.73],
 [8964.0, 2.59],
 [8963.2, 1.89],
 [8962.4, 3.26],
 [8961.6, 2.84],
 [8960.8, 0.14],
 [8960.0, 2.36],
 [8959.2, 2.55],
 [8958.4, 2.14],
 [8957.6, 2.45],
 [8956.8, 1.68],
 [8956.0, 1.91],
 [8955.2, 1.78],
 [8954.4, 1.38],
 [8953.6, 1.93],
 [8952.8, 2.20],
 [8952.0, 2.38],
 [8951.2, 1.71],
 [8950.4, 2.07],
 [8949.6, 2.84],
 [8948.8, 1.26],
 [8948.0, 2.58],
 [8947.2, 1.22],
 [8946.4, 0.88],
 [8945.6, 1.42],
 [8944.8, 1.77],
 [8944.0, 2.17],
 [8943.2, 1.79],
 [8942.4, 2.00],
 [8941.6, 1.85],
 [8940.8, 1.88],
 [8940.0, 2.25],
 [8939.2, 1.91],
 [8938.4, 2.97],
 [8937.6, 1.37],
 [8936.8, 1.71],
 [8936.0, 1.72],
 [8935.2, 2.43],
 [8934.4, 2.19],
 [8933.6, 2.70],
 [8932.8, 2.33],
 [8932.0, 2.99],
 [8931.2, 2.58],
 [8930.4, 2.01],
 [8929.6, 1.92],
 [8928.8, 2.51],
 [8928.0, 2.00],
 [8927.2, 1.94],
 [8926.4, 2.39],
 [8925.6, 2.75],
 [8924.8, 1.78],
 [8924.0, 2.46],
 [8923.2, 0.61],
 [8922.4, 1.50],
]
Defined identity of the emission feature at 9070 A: [N II]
